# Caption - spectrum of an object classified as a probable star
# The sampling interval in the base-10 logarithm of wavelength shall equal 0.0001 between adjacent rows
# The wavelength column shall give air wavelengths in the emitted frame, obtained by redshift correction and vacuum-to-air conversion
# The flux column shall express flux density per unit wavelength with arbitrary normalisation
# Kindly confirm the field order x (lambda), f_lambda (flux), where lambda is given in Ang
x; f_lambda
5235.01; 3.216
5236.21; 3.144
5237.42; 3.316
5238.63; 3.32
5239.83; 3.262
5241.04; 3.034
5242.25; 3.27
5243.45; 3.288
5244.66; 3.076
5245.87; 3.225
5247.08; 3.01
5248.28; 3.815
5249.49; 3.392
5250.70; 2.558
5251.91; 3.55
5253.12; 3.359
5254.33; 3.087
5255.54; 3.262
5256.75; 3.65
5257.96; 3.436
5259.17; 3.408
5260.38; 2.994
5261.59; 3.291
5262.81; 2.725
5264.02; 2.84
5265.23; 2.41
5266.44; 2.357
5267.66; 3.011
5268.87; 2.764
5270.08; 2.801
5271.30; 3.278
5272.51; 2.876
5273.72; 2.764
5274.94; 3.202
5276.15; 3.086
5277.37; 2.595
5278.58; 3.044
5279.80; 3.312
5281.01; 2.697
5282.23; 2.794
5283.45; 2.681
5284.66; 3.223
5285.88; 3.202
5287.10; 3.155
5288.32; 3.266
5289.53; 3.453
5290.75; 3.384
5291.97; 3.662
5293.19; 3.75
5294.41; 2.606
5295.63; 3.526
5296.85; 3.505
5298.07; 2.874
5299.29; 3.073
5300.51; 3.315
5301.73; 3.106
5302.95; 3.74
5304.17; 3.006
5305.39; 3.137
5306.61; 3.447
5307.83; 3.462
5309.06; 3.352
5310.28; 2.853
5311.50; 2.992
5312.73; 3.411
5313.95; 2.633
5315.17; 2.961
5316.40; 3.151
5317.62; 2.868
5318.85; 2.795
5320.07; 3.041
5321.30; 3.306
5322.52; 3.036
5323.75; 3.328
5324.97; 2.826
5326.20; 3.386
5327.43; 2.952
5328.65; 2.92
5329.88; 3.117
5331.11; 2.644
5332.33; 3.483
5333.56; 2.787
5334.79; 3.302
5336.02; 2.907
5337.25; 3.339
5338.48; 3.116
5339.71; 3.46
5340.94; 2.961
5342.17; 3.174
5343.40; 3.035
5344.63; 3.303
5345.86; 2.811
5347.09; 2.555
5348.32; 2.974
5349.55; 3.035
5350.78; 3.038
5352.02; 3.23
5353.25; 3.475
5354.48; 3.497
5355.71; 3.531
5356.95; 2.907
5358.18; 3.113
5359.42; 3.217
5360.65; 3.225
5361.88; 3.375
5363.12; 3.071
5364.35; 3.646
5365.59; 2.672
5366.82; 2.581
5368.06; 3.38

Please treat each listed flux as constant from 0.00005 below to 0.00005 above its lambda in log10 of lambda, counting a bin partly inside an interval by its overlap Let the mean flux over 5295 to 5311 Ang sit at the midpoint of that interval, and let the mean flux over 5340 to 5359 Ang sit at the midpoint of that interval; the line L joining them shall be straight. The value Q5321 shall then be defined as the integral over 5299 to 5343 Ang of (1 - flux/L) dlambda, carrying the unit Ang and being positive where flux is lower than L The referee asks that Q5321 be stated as 1.13 Ang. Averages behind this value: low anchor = 3.26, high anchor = 3.12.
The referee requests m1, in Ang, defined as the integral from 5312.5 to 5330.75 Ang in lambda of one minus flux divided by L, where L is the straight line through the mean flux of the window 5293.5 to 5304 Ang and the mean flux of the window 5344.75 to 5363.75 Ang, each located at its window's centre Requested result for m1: 0.9 Ang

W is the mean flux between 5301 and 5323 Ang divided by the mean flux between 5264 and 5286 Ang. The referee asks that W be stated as 1.08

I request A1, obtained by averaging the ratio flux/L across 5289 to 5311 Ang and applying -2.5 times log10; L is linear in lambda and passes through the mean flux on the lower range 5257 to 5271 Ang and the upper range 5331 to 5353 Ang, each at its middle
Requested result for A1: -0.099 mag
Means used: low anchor 2.94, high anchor 3.08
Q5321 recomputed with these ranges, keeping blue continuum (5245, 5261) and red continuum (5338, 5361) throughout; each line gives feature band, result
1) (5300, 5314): -0.10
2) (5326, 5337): 0.40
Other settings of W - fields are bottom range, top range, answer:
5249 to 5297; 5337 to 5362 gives 1.02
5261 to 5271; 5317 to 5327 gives 1.10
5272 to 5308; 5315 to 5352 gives 0.97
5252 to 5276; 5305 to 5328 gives 1.02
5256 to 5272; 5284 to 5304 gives 1.10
